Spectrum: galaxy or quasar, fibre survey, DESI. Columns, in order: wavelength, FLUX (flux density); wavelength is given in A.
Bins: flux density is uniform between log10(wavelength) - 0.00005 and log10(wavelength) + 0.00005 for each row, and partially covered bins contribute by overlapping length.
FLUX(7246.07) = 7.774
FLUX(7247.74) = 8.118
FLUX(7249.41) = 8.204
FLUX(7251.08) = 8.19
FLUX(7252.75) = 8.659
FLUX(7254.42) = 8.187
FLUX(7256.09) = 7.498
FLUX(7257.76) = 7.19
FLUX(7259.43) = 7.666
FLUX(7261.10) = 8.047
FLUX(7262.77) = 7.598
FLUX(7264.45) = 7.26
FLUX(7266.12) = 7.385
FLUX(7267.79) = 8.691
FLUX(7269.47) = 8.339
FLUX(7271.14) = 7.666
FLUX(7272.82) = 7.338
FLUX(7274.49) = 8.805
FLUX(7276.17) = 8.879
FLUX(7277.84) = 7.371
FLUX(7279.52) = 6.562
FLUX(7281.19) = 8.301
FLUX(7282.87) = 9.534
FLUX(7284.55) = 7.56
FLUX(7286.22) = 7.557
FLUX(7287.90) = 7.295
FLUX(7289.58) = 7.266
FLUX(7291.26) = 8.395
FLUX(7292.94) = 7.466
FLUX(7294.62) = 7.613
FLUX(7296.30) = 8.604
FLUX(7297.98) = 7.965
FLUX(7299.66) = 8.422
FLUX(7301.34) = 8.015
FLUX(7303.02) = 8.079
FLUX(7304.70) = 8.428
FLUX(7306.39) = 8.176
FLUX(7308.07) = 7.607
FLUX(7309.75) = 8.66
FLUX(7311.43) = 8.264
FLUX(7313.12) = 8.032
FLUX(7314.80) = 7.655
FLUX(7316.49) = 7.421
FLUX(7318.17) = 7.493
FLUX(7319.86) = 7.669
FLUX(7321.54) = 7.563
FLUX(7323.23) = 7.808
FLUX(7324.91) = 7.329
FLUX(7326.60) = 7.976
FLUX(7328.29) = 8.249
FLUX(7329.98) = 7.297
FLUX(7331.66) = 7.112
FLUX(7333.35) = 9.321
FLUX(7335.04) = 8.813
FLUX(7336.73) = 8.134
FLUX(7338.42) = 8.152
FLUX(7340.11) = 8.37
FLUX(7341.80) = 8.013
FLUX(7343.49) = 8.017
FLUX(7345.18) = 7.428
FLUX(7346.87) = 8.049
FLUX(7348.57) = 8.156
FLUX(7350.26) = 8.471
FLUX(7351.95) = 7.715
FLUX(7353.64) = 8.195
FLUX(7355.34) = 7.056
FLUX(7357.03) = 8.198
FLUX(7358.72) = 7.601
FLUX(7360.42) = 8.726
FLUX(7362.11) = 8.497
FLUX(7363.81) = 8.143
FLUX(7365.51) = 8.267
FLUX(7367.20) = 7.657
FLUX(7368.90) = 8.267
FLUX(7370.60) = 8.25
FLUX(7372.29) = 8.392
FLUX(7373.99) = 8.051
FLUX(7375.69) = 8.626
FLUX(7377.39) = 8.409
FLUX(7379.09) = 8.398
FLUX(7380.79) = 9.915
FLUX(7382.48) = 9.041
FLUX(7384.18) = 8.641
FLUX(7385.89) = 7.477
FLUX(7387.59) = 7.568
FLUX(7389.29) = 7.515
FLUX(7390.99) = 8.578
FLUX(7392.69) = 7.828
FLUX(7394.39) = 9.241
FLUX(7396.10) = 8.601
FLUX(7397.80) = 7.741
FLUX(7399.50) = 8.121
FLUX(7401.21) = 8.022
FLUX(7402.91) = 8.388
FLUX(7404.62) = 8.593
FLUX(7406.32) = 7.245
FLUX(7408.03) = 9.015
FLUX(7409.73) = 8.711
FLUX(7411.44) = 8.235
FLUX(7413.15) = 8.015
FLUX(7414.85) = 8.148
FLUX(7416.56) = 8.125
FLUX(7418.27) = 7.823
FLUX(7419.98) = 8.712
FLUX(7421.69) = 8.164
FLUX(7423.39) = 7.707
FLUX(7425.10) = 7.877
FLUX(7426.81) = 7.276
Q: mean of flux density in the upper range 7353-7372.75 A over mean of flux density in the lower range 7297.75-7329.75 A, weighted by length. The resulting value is 1.0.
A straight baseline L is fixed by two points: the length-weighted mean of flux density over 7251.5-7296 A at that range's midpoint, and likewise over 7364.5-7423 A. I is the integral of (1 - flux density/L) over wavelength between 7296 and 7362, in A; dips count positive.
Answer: 0.4 A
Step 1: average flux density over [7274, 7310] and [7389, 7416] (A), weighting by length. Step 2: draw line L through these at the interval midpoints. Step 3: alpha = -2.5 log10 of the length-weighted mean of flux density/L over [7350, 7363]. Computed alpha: 0.02 mag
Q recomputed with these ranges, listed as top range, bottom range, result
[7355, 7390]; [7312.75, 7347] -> 1.04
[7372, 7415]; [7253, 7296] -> 1.06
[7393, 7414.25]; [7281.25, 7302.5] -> 1.04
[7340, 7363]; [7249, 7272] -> 1.02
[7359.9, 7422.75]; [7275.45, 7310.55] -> 1.04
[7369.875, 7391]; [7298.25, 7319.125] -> 1.04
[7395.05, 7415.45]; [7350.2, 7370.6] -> 1.02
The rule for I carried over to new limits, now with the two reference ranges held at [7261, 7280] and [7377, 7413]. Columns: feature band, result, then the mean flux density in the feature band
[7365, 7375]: 0.1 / 8.15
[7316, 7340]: 0.5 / 7.9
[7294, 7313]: -0.5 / 8.17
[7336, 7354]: 0.2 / 8.06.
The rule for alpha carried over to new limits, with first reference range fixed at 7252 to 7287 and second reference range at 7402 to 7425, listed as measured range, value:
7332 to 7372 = -0.01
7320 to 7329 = 0.03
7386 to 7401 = 0.01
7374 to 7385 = -0.08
